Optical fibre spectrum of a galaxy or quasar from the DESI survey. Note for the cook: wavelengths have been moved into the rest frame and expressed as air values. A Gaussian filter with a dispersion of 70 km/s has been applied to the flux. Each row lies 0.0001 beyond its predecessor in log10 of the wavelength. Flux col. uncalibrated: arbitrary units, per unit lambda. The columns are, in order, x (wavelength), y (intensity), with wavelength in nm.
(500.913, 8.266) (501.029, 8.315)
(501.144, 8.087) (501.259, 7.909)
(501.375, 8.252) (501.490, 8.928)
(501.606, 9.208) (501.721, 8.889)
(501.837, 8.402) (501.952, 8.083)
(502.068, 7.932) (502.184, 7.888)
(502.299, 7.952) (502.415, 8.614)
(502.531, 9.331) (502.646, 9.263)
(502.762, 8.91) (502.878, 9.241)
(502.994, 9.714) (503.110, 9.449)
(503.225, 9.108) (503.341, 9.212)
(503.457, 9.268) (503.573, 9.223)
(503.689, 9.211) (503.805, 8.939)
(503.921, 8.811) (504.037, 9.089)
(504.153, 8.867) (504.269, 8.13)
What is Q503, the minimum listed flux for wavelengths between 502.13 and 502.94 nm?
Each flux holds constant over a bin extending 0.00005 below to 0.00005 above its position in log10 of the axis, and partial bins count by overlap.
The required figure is 7.888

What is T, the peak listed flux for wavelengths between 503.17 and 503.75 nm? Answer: 9.268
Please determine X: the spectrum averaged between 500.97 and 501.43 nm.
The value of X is 8.13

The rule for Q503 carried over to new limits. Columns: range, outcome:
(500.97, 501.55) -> 7.909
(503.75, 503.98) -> 8.811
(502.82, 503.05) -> 9.241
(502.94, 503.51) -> 9.108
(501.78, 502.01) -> 8.083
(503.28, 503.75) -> 9.211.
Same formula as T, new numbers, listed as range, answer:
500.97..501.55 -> 8.928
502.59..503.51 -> 9.714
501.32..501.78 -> 9.208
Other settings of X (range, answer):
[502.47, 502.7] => 9.31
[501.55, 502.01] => 8.65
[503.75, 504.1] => 8.95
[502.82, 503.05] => 9.46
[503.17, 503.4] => 9.15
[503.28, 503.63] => 9.23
